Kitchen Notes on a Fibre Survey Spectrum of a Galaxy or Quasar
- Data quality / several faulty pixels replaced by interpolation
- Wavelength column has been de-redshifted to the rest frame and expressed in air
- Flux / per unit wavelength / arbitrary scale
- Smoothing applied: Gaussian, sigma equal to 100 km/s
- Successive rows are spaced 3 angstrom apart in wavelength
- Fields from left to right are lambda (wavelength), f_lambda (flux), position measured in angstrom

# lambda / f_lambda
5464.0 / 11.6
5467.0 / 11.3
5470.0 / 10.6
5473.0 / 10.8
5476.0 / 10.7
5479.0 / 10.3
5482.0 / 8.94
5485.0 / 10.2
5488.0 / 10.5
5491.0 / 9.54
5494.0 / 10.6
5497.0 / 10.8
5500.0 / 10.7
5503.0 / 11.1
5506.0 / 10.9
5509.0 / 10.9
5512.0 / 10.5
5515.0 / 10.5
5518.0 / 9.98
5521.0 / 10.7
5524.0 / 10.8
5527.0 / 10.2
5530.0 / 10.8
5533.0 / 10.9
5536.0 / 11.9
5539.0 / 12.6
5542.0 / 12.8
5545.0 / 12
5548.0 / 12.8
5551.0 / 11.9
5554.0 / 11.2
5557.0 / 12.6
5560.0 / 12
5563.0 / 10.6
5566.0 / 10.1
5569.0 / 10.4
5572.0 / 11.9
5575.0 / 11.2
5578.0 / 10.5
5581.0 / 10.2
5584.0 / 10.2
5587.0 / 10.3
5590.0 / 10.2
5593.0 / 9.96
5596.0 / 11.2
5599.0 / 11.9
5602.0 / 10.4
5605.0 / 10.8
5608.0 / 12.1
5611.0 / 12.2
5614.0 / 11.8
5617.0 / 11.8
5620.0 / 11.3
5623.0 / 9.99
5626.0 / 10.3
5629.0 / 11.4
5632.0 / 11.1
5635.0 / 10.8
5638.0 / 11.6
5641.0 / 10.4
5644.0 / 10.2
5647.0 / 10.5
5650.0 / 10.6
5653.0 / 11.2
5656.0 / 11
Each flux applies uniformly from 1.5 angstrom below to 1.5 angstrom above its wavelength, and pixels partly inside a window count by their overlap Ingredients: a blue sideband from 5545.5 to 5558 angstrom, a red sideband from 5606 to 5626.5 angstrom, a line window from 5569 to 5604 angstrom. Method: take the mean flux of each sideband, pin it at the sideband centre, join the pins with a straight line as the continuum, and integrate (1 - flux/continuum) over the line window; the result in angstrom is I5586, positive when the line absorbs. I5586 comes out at 3.01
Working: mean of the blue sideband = 12.1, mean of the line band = 10.7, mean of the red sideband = 11.4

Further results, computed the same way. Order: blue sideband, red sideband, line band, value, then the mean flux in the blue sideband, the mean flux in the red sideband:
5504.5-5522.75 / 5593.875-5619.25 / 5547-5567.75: -1.05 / 10.6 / 11.5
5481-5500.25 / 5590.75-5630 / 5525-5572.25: -3.91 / 10.2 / 11.1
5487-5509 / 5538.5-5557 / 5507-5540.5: 1.65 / 10.6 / 12.2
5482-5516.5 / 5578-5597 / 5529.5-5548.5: -2.86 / 10.5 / 10.3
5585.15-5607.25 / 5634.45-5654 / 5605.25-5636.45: -1.54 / 10.7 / 10.7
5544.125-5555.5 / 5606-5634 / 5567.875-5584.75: 1.38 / 12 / 11.3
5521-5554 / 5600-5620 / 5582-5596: 1.53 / 11.6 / 11.5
